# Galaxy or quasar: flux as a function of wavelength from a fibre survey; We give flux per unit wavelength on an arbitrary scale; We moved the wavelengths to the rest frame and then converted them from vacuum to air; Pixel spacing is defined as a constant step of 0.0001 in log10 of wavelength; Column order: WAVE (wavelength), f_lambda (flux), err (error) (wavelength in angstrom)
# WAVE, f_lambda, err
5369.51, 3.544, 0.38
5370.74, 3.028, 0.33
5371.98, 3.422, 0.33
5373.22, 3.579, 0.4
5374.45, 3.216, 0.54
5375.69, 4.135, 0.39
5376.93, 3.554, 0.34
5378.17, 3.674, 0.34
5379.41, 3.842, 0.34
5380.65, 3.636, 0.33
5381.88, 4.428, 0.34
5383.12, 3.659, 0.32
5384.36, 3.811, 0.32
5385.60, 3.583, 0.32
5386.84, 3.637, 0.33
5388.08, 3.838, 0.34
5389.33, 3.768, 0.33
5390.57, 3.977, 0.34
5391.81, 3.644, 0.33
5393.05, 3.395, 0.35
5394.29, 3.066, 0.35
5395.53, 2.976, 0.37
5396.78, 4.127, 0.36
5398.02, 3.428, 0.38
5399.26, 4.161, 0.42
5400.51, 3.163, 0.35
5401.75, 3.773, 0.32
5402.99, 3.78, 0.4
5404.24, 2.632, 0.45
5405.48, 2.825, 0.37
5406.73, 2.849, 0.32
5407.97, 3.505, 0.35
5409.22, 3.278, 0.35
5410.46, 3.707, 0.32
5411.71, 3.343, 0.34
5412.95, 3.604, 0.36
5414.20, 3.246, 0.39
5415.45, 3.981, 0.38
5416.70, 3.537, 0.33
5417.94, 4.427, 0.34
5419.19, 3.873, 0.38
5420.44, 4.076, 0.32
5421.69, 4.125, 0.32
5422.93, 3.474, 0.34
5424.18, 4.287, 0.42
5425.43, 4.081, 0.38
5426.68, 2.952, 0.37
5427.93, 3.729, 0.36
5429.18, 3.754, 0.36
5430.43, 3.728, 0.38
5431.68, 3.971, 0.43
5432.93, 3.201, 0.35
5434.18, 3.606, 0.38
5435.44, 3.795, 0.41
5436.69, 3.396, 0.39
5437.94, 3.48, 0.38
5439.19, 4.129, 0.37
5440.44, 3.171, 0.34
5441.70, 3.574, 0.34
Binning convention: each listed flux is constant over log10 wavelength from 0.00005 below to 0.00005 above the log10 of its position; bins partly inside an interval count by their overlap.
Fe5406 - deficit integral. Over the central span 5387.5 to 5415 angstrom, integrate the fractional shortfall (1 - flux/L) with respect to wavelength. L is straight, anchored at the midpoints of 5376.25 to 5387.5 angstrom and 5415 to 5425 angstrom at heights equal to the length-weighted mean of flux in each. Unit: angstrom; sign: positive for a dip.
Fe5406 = 2.9 angstrom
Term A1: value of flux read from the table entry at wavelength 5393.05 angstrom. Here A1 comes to 3.395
